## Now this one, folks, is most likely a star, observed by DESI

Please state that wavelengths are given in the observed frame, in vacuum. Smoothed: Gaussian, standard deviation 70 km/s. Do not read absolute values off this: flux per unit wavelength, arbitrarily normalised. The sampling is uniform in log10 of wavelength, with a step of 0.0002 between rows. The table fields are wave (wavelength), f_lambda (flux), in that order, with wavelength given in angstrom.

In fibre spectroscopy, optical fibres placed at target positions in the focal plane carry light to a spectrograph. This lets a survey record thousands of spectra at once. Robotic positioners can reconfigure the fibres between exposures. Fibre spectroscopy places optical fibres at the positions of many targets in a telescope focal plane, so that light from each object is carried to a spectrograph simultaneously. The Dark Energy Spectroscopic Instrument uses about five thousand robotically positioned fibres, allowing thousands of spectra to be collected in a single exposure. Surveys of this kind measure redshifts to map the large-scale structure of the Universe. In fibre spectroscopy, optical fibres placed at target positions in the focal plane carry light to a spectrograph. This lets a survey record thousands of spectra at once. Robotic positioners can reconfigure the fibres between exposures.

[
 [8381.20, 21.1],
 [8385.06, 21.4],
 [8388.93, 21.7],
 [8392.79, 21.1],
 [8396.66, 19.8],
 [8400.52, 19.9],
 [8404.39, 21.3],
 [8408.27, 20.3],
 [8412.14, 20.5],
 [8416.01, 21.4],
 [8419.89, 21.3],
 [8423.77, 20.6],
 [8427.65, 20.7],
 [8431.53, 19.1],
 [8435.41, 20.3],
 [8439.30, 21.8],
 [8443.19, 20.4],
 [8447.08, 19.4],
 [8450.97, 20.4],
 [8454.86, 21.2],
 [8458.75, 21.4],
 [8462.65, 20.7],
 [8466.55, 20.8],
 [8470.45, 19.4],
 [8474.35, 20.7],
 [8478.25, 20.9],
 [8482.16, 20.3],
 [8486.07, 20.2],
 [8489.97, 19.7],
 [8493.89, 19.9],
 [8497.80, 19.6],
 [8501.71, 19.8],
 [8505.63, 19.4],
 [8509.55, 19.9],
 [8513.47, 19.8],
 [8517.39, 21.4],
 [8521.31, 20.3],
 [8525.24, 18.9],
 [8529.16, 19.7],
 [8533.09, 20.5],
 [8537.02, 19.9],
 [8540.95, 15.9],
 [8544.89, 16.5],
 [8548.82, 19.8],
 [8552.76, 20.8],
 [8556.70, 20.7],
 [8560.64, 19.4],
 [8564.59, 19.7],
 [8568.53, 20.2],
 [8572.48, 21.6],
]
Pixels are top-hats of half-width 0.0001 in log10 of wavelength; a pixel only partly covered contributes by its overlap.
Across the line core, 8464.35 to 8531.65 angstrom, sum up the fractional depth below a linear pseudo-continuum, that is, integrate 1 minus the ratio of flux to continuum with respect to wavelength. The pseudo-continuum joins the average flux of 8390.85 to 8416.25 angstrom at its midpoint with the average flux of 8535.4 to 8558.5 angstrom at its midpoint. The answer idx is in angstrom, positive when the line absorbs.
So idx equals -2.0 angstrom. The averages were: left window 20.6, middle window 20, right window 18.9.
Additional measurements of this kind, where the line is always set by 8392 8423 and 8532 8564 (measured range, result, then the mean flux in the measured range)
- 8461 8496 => -0.6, 20.3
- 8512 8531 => -0.6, 20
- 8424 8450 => 0.1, 20.3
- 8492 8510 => 0.0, 19.7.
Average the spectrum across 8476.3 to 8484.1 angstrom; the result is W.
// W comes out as 20.6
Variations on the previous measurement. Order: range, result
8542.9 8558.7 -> 19.4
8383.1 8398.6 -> 21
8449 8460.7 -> 21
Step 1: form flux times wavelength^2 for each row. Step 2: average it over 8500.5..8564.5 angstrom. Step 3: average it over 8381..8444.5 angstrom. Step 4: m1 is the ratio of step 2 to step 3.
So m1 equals 1.0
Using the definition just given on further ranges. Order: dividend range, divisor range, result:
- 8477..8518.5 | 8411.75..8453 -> 0.99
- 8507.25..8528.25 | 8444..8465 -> 0.99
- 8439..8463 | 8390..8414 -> 1.02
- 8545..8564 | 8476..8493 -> 0.99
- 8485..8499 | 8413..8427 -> 0.96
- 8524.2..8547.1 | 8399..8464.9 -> 0.92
